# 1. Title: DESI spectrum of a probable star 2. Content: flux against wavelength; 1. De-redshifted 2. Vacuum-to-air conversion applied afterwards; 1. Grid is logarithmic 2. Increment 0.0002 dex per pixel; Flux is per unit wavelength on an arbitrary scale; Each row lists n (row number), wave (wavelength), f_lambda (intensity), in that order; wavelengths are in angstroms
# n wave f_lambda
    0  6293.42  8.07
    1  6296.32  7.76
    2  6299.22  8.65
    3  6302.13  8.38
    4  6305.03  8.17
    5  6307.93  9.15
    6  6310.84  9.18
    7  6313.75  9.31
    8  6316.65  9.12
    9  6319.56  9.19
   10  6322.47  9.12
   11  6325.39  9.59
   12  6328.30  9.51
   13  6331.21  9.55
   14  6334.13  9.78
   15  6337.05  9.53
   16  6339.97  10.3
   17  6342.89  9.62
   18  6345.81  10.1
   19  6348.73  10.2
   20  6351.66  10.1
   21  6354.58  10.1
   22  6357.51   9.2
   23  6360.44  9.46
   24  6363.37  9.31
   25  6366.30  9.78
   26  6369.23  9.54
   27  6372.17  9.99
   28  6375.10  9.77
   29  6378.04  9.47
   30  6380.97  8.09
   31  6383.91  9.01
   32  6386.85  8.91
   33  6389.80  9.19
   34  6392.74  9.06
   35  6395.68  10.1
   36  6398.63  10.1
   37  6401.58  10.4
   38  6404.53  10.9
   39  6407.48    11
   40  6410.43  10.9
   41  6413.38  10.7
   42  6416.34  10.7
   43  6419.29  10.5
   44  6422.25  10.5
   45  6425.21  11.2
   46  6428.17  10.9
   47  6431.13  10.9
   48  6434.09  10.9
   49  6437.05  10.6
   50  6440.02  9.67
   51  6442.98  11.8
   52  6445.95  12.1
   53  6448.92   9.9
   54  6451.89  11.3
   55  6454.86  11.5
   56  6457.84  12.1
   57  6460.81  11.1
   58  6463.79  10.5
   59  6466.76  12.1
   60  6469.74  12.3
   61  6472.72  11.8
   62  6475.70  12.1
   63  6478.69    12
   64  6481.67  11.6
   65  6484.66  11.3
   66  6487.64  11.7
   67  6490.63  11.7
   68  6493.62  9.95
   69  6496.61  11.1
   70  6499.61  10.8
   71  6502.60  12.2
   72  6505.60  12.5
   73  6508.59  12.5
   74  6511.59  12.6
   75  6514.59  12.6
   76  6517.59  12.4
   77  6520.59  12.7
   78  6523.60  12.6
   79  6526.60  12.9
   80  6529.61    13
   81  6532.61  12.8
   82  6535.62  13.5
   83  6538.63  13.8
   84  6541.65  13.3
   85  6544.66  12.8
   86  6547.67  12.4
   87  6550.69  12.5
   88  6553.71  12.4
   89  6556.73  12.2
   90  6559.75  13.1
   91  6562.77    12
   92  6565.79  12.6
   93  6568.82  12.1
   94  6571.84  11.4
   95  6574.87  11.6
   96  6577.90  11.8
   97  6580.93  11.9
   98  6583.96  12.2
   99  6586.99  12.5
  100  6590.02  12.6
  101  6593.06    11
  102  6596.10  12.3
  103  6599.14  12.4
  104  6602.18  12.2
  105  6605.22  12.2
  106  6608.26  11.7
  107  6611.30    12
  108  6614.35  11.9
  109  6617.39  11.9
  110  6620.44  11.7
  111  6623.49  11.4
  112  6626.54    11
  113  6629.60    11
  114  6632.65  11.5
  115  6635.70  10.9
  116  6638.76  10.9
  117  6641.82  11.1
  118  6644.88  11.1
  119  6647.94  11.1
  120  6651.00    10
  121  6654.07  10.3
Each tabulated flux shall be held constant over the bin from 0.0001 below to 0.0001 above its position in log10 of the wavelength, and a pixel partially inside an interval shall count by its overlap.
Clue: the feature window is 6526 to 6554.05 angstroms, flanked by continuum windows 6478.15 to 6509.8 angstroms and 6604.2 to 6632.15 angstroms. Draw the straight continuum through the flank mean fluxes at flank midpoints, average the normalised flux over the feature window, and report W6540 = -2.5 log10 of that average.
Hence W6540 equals -0.12 mag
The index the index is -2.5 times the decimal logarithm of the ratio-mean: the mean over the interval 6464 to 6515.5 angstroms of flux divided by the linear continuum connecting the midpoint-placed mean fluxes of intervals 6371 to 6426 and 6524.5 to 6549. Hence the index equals 0.02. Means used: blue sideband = 10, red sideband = 13.1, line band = 11.8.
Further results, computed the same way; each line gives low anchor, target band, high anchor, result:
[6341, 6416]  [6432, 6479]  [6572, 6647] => -0.09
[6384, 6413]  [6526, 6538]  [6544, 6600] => -0.13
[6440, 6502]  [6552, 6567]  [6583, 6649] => -0.08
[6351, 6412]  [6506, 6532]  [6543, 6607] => -0.11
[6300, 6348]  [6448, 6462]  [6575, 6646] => -0.08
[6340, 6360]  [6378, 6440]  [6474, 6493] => 0.05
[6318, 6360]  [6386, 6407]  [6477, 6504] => 0.05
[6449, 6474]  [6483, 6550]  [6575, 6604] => -0.05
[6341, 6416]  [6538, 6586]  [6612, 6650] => -0.14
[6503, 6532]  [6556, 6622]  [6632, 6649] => -0.03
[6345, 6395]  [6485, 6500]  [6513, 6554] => 0.09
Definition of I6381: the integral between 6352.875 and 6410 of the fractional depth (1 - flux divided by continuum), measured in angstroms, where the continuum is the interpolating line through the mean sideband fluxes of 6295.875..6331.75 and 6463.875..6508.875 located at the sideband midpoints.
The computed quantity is 2.1 angstroms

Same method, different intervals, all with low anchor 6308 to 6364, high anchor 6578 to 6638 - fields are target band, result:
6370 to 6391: 1.5 angstroms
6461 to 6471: -0.9 angstroms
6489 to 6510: -1.2 angstroms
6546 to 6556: -1.0 angstroms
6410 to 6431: -1.0 angstroms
